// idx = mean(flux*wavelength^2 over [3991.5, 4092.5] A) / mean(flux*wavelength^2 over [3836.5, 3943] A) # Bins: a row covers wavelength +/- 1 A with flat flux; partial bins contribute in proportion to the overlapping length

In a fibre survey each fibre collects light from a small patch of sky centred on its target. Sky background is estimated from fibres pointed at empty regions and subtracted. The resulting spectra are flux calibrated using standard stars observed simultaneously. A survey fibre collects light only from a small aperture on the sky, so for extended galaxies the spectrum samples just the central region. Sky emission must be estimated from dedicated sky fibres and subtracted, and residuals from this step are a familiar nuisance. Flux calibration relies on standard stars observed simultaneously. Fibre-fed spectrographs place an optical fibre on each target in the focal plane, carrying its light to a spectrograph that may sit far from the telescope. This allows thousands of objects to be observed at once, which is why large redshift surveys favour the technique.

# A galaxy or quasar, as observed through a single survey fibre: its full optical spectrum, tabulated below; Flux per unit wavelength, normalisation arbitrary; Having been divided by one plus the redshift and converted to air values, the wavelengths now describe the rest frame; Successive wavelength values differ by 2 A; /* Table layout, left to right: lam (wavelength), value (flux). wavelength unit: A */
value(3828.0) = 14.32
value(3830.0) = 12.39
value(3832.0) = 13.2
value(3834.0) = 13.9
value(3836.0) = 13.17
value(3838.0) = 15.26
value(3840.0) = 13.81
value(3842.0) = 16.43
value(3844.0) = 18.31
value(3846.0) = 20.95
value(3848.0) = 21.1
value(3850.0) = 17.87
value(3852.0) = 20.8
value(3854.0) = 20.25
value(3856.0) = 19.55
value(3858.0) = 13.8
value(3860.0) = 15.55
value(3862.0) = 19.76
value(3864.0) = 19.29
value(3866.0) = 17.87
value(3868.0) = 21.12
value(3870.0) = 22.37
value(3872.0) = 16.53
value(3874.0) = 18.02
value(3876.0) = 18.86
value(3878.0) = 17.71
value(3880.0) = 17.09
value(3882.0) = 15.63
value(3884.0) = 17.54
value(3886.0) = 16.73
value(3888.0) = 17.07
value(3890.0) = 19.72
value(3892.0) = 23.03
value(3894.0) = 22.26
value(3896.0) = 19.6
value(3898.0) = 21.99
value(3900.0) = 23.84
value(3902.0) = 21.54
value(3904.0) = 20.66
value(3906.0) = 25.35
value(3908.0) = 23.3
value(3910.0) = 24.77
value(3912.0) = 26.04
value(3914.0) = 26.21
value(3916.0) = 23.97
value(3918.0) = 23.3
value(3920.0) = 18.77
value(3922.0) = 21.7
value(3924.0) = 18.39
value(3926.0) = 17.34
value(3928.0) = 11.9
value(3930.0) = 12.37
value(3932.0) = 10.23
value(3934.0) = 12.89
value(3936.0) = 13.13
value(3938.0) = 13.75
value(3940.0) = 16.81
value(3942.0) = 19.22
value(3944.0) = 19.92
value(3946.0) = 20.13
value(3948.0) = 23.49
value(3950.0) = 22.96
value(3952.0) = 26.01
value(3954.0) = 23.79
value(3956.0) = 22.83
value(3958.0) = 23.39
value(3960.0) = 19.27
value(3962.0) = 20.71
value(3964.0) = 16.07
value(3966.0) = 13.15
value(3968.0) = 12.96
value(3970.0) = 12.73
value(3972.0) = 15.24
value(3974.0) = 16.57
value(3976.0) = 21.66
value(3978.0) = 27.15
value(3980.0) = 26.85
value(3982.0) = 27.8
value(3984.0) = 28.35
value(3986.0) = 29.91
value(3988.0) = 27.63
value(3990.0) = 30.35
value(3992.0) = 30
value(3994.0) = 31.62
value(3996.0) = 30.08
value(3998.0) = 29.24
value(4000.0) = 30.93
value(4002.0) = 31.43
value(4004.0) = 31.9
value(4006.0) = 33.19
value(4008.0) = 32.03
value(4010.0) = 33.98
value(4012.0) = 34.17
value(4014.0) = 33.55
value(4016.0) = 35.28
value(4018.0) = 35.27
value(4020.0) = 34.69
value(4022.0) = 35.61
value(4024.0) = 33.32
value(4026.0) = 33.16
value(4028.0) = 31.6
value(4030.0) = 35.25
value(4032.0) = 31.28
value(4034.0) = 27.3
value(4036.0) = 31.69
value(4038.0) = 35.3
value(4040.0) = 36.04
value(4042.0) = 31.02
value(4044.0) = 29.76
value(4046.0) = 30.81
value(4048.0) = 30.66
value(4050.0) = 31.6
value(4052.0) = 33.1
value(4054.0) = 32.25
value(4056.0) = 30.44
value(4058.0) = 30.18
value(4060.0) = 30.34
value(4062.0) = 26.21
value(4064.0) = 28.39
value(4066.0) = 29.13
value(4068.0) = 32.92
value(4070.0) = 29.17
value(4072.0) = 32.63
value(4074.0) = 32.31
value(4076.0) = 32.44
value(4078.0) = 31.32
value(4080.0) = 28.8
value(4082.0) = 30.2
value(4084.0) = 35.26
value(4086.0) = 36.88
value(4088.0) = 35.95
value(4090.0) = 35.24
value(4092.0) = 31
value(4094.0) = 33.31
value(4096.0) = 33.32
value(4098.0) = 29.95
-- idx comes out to 1.84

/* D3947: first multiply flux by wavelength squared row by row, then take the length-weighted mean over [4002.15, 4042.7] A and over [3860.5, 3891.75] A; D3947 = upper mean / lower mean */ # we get 1.9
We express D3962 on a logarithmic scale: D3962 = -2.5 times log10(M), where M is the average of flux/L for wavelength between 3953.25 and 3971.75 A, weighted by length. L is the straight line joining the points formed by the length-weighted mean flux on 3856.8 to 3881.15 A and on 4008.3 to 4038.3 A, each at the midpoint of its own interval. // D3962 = 0.44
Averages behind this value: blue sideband 18.2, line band 18.1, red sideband 33.4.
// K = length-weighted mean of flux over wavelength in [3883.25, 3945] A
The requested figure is 19.5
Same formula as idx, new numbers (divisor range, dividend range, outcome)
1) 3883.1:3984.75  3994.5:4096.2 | 1.69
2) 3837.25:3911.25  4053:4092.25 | 1.80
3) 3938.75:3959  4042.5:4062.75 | 1.48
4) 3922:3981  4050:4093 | 1.83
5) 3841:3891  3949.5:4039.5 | 1.62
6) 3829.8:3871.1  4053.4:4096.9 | 2.02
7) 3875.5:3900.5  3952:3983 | 1.09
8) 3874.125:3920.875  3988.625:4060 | 1.63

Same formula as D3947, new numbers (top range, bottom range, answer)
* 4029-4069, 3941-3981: 1.61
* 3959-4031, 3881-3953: 1.47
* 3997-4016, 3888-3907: 1.58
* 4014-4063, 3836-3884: 1.95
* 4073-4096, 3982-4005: 1.15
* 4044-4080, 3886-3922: 1.49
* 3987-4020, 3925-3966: 1.81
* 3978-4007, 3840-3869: 1.72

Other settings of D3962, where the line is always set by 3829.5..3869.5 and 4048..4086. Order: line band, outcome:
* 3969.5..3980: 0.27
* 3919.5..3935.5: 0.41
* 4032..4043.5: -0.10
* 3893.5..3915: -0.12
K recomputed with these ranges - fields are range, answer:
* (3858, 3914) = 20.1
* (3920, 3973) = 17.7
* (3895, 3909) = 22.3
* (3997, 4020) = 32.9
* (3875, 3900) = 19.1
